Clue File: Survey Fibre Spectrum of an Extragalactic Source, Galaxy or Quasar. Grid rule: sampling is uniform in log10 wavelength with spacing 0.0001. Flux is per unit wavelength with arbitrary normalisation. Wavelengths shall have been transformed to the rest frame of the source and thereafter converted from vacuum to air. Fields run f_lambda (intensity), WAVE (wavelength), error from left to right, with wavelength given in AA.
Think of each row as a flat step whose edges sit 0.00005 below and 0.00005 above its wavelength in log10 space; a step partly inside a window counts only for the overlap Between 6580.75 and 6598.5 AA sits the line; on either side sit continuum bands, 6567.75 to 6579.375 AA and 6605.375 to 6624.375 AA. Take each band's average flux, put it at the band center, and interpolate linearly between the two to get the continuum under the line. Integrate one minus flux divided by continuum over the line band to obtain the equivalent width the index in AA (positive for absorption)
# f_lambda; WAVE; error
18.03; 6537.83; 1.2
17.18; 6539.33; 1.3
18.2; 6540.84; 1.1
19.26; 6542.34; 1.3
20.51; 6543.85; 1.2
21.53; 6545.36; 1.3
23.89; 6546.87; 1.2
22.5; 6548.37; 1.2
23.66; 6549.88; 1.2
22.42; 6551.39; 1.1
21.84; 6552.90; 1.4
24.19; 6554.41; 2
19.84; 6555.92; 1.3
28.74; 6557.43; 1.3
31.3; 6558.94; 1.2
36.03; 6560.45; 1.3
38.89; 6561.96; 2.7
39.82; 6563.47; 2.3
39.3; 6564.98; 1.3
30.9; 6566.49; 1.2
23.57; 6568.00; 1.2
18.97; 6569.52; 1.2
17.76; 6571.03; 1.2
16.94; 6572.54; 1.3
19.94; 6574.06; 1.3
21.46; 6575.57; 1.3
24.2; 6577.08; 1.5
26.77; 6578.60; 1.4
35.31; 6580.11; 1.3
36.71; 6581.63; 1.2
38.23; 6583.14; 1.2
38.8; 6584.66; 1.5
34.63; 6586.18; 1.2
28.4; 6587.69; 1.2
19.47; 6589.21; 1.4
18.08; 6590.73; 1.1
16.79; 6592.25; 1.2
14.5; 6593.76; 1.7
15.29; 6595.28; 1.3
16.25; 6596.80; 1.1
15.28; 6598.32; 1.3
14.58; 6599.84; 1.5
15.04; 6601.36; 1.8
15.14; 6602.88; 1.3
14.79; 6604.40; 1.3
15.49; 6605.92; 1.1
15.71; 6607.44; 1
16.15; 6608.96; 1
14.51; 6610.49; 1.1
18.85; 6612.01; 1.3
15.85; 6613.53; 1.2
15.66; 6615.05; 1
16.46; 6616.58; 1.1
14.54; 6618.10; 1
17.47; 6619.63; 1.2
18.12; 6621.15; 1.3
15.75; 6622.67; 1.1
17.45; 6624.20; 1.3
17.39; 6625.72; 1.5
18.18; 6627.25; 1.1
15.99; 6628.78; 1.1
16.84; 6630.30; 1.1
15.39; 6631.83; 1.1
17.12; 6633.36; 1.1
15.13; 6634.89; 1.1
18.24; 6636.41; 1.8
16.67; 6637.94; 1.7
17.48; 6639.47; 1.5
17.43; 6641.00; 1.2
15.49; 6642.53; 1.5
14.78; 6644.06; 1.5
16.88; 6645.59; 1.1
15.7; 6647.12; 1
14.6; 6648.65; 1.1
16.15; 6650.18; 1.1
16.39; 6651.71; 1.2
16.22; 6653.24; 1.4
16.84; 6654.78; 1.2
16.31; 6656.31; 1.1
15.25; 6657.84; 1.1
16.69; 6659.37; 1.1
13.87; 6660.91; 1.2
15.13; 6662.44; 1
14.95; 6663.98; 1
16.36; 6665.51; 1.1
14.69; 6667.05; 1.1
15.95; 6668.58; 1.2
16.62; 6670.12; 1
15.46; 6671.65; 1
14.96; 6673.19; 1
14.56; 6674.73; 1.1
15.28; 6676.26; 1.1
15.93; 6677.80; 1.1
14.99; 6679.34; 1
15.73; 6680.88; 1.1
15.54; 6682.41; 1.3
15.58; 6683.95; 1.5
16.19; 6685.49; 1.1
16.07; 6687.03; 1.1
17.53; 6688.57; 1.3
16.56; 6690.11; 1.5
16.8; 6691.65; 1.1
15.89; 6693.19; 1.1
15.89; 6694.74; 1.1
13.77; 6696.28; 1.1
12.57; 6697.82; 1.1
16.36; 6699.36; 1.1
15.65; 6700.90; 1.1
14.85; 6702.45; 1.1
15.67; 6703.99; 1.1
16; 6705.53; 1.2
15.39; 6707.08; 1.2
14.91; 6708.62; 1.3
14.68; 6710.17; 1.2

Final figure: -4.83 AA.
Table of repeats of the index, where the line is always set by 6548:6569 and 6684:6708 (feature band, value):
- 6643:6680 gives 6.5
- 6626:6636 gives 2.4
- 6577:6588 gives -3.0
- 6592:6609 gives 6.5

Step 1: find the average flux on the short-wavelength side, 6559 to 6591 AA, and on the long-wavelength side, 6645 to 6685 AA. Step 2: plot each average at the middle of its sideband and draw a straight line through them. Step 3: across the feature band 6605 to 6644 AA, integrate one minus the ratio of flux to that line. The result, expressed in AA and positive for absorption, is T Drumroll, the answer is 9.07 AA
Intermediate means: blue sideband 29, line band 16.5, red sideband 15.6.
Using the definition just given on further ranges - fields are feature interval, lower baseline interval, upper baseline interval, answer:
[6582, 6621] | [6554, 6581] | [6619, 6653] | 5.5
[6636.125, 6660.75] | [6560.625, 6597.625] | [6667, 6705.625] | 4.0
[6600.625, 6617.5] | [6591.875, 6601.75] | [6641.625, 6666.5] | -0.4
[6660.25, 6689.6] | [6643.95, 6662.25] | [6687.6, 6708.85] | 0.3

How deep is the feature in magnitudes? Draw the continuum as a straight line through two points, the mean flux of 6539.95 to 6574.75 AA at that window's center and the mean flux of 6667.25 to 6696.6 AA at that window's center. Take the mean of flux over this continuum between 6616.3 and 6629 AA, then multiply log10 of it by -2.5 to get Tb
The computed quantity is 0.20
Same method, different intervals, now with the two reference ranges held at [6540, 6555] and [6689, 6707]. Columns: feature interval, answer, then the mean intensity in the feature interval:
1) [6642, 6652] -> 0.12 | 15.7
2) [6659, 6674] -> 0.09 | 15.4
